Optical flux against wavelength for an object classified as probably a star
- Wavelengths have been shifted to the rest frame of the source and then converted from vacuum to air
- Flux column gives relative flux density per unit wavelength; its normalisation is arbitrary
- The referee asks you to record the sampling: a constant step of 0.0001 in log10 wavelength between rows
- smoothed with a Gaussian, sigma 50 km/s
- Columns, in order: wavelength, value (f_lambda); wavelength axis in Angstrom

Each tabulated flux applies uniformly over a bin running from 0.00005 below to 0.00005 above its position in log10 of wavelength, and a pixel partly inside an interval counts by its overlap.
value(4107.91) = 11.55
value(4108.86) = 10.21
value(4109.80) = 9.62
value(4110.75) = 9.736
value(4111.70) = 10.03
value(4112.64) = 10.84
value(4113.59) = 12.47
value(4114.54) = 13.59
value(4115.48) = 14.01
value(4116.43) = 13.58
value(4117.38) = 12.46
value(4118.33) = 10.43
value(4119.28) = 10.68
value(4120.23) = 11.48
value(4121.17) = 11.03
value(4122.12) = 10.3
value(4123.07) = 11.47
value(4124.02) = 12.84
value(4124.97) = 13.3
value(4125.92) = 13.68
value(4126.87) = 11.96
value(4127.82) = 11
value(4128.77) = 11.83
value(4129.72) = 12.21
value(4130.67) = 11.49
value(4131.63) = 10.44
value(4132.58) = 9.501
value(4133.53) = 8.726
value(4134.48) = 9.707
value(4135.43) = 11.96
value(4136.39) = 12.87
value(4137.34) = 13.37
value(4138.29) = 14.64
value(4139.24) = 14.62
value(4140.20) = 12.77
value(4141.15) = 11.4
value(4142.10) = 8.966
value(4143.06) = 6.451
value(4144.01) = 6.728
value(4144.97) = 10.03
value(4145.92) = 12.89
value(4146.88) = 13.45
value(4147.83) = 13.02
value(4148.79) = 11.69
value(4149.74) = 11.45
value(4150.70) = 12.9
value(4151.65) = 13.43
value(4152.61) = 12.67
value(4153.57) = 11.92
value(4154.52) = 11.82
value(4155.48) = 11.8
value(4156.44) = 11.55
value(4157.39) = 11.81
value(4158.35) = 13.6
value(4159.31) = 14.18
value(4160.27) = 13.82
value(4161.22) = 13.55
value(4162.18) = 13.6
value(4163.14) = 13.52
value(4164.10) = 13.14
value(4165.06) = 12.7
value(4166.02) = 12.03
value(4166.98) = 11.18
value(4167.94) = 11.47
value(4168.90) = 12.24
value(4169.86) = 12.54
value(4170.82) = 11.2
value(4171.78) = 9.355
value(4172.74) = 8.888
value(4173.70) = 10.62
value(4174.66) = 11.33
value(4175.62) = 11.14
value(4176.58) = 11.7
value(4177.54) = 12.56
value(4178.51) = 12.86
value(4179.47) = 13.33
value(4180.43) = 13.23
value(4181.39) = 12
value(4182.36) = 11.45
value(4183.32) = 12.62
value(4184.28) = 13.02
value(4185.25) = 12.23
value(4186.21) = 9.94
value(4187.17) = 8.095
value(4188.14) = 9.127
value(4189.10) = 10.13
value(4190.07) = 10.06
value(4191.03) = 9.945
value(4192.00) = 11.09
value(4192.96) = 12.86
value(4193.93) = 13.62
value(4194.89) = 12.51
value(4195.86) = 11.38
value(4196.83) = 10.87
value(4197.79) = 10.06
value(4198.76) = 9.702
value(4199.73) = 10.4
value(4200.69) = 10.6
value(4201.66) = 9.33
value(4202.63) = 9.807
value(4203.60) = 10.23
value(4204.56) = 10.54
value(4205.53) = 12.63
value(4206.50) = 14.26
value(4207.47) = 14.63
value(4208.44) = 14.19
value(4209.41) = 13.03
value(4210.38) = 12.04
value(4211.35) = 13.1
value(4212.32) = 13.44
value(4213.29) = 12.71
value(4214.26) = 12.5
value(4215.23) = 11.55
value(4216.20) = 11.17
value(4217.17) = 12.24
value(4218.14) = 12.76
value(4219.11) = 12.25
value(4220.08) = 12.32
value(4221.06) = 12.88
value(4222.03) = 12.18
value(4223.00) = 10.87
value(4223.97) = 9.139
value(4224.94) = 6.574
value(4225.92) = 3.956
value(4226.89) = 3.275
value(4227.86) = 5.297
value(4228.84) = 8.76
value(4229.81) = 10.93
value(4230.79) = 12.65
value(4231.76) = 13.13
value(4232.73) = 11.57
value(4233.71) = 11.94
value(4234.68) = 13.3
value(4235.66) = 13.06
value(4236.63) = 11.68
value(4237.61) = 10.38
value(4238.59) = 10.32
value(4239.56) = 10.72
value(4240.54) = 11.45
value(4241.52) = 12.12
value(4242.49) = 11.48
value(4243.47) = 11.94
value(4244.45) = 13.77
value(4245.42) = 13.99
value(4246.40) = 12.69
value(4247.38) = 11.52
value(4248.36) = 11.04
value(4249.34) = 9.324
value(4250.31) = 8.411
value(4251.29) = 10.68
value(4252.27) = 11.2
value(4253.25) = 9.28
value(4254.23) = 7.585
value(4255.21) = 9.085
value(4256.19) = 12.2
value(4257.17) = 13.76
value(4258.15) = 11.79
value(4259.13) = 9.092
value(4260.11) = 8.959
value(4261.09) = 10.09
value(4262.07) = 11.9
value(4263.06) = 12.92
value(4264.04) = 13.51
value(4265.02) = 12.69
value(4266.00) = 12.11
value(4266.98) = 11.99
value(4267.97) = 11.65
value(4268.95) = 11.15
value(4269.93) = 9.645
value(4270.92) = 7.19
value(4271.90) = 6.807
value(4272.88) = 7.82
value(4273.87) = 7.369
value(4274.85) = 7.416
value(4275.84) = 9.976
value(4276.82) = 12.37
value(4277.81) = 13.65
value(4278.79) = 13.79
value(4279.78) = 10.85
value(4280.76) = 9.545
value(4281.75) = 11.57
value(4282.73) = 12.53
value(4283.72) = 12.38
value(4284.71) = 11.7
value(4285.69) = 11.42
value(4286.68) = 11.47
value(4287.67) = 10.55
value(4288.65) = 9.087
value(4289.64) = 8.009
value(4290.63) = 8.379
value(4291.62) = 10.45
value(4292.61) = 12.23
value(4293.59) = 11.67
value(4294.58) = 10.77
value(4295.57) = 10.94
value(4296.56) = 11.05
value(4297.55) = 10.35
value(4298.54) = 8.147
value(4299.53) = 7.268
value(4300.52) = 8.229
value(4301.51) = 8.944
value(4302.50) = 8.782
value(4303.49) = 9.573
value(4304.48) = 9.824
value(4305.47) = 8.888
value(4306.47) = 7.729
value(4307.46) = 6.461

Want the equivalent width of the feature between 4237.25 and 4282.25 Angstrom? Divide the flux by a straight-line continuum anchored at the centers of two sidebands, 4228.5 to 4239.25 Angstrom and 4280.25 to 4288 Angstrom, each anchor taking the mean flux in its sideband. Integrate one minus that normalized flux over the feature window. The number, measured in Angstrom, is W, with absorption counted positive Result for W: 2.7 Angstrom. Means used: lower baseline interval 11.6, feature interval 10.8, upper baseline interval 11.4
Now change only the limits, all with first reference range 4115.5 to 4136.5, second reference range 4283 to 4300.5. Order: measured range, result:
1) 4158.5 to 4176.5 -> -1.32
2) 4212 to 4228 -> 0.70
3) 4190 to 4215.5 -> -1.90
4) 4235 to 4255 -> -0.87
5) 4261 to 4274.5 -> 0.03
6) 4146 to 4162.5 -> -2.04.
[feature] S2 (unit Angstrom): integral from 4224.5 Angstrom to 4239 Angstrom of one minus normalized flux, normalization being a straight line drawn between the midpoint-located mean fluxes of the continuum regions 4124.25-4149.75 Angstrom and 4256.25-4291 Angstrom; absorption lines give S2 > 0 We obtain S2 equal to 1.5 Angstrom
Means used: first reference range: 11.5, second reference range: 10.7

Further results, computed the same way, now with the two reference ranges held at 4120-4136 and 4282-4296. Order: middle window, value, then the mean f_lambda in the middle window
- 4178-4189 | -0.4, 11.6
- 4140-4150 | 0.5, 10.7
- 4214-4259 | 0.6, 10.9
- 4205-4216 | -1.9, 13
